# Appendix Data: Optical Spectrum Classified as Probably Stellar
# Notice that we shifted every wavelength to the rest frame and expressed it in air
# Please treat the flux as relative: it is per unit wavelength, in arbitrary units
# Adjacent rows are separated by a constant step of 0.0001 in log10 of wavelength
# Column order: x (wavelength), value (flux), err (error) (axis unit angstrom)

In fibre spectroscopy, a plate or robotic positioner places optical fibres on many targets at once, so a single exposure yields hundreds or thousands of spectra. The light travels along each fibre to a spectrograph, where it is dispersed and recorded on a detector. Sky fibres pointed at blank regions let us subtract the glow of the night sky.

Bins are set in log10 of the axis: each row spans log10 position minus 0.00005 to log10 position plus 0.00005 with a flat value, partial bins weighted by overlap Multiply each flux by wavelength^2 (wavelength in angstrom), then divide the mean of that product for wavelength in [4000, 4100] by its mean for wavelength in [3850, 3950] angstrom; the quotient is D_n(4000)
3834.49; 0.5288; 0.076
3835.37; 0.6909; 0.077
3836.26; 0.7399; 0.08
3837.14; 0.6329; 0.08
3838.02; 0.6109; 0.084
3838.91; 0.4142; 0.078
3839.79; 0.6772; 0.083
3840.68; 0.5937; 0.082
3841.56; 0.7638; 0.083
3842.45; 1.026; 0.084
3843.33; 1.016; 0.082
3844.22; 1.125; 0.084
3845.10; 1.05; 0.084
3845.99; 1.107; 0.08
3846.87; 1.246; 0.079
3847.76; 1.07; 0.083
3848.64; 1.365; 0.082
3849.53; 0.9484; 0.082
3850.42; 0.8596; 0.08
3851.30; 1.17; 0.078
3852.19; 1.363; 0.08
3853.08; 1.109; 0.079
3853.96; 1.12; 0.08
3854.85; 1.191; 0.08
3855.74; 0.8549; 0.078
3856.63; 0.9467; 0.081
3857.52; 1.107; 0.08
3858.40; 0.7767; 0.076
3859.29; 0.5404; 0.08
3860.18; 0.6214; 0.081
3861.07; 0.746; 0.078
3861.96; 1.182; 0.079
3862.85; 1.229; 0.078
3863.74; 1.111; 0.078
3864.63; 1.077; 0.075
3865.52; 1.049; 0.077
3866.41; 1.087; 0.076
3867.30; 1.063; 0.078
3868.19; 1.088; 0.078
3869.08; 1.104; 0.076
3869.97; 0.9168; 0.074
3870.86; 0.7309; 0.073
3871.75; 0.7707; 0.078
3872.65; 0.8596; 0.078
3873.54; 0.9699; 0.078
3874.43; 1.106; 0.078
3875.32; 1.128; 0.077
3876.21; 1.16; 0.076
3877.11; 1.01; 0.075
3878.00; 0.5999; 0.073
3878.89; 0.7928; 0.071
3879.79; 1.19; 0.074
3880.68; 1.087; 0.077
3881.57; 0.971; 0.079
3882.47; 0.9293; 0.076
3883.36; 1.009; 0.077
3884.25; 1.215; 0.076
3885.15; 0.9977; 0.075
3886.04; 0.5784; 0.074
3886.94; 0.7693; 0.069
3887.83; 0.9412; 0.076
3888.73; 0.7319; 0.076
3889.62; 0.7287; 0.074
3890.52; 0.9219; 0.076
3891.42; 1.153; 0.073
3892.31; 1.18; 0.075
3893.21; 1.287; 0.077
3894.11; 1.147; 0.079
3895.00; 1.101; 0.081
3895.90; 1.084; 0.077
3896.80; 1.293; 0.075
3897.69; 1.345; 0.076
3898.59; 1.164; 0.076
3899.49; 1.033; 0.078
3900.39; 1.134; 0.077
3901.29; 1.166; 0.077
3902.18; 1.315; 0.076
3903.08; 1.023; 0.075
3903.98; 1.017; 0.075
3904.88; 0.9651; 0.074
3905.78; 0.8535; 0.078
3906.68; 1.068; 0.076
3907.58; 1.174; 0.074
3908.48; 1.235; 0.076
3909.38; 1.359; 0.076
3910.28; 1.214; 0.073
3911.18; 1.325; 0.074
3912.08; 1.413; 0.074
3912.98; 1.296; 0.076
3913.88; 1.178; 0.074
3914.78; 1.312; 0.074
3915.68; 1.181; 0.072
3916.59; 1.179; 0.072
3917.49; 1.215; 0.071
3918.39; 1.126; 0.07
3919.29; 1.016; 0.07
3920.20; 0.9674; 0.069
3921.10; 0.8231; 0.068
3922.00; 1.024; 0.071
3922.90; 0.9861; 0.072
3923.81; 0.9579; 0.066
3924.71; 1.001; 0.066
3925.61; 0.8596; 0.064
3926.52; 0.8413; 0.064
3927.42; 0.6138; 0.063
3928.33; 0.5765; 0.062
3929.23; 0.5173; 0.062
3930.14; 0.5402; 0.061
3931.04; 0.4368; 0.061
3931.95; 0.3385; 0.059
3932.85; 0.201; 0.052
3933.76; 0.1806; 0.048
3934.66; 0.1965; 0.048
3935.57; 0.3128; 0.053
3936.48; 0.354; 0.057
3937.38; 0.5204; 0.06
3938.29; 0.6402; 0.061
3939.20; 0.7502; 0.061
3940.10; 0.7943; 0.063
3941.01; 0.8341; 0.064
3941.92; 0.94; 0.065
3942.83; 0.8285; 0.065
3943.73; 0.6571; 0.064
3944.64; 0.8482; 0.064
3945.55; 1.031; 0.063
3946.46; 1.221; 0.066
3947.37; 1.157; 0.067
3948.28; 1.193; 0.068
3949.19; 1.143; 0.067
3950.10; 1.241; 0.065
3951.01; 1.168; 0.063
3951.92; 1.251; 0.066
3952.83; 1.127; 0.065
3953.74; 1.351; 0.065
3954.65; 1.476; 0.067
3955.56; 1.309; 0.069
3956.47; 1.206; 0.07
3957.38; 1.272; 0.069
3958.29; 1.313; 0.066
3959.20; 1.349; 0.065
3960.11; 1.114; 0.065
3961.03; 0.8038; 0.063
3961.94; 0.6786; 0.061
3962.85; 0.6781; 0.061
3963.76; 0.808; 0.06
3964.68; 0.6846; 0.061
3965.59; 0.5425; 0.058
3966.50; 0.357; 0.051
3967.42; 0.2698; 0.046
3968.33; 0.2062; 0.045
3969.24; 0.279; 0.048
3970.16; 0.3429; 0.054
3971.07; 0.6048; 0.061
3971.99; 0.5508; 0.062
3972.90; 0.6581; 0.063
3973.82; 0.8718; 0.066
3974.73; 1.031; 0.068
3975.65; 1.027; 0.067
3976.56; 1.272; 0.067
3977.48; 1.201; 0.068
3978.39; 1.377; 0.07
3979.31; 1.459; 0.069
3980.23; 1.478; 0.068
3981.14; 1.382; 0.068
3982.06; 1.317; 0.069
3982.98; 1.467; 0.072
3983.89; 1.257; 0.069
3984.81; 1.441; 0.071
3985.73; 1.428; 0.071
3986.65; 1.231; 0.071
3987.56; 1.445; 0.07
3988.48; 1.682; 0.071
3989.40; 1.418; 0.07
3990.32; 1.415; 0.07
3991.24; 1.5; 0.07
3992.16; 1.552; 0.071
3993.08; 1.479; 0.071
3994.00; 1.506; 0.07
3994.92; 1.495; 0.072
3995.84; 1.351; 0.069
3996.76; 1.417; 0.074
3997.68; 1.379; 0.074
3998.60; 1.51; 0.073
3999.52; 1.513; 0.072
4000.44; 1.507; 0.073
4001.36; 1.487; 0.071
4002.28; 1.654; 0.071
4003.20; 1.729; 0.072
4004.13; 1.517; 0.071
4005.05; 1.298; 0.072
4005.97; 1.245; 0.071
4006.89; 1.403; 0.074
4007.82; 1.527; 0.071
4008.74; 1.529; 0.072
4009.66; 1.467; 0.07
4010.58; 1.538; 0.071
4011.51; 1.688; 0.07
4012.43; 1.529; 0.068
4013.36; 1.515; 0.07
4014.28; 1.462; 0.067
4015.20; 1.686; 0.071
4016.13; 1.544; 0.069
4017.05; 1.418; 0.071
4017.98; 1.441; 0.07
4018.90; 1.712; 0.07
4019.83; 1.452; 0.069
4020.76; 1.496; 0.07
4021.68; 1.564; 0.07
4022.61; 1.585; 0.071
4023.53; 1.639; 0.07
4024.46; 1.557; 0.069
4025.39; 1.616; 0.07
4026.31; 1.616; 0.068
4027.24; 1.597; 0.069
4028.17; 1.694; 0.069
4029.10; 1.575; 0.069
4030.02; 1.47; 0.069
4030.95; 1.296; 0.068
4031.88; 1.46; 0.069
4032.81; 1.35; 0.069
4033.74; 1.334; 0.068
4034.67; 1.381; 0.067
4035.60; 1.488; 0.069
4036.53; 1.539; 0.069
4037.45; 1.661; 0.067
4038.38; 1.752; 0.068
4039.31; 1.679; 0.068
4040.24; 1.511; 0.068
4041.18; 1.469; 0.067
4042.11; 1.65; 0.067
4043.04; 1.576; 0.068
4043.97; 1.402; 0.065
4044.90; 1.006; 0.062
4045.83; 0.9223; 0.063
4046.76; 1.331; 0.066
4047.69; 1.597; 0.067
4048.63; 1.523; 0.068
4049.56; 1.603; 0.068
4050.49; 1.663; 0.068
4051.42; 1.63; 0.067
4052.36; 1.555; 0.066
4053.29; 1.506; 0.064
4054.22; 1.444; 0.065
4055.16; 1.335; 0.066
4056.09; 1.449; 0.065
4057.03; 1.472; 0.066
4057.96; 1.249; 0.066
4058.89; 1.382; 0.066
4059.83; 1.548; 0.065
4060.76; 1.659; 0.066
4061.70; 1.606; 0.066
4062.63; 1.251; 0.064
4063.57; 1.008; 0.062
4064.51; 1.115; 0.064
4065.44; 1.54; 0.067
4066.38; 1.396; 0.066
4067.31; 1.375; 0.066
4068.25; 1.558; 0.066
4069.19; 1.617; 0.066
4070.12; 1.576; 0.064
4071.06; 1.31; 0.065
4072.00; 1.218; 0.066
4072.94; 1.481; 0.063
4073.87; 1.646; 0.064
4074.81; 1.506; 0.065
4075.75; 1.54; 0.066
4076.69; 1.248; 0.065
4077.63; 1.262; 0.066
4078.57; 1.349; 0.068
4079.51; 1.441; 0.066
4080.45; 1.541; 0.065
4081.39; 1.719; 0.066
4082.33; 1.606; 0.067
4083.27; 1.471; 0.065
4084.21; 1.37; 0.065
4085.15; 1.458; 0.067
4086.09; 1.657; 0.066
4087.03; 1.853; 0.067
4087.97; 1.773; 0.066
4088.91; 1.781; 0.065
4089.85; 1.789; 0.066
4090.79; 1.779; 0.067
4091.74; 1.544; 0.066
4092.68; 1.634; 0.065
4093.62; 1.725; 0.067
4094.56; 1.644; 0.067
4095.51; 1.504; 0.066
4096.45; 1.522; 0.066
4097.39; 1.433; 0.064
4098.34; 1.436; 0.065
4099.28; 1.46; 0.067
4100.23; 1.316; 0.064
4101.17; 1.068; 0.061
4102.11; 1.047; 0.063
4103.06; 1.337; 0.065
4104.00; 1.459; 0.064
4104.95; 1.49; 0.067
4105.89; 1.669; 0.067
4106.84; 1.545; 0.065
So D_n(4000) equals 1.7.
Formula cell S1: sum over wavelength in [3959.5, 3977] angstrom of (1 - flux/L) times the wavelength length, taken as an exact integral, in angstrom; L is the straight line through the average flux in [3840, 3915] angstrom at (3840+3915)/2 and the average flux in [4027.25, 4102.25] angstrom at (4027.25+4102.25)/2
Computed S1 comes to 8.0 angstrom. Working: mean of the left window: 1.04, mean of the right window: 1.48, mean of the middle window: 0.678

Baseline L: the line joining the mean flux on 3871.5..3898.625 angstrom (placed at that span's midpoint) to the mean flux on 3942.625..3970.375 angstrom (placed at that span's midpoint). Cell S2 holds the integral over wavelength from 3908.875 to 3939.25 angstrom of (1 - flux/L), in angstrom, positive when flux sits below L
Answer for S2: 4.20 angstrom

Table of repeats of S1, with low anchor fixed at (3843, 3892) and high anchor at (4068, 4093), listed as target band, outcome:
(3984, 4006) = -2.4 angstrom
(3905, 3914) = -0.8 angstrom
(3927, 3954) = 9.7 angstrom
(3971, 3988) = 1.2 angstrom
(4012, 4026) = -1.6 angstrom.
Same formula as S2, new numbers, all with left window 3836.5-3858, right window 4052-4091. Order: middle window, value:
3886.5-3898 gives 0.3 angstrom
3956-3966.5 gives 2.6 angstrom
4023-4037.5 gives -1.3 angstrom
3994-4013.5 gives -2.4 angstrom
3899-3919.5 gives -1.0 angstrom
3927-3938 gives 7.2 angstrom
